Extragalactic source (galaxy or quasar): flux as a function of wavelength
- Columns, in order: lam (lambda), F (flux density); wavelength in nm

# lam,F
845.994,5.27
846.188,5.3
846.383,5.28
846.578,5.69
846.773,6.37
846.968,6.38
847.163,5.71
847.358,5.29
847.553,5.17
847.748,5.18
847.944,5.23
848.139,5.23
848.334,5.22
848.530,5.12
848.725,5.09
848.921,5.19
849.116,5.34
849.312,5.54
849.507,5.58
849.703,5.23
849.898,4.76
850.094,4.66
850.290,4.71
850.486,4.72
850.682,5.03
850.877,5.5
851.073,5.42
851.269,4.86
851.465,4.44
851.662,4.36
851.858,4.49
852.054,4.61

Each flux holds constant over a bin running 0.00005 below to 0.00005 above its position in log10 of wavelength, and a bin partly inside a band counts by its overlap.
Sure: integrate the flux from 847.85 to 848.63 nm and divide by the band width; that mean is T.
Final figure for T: 5.2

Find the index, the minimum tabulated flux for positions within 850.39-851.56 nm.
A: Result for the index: 4.44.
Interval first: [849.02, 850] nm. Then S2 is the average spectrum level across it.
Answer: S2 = 5.29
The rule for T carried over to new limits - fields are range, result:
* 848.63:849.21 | 5.21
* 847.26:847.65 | 5.23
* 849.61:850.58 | 4.81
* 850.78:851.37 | 5.26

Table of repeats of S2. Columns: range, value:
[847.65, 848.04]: 5.2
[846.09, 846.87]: 5.66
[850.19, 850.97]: 4.99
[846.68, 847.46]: 5.93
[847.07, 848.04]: 5.31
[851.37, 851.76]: 4.39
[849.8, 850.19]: 4.72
